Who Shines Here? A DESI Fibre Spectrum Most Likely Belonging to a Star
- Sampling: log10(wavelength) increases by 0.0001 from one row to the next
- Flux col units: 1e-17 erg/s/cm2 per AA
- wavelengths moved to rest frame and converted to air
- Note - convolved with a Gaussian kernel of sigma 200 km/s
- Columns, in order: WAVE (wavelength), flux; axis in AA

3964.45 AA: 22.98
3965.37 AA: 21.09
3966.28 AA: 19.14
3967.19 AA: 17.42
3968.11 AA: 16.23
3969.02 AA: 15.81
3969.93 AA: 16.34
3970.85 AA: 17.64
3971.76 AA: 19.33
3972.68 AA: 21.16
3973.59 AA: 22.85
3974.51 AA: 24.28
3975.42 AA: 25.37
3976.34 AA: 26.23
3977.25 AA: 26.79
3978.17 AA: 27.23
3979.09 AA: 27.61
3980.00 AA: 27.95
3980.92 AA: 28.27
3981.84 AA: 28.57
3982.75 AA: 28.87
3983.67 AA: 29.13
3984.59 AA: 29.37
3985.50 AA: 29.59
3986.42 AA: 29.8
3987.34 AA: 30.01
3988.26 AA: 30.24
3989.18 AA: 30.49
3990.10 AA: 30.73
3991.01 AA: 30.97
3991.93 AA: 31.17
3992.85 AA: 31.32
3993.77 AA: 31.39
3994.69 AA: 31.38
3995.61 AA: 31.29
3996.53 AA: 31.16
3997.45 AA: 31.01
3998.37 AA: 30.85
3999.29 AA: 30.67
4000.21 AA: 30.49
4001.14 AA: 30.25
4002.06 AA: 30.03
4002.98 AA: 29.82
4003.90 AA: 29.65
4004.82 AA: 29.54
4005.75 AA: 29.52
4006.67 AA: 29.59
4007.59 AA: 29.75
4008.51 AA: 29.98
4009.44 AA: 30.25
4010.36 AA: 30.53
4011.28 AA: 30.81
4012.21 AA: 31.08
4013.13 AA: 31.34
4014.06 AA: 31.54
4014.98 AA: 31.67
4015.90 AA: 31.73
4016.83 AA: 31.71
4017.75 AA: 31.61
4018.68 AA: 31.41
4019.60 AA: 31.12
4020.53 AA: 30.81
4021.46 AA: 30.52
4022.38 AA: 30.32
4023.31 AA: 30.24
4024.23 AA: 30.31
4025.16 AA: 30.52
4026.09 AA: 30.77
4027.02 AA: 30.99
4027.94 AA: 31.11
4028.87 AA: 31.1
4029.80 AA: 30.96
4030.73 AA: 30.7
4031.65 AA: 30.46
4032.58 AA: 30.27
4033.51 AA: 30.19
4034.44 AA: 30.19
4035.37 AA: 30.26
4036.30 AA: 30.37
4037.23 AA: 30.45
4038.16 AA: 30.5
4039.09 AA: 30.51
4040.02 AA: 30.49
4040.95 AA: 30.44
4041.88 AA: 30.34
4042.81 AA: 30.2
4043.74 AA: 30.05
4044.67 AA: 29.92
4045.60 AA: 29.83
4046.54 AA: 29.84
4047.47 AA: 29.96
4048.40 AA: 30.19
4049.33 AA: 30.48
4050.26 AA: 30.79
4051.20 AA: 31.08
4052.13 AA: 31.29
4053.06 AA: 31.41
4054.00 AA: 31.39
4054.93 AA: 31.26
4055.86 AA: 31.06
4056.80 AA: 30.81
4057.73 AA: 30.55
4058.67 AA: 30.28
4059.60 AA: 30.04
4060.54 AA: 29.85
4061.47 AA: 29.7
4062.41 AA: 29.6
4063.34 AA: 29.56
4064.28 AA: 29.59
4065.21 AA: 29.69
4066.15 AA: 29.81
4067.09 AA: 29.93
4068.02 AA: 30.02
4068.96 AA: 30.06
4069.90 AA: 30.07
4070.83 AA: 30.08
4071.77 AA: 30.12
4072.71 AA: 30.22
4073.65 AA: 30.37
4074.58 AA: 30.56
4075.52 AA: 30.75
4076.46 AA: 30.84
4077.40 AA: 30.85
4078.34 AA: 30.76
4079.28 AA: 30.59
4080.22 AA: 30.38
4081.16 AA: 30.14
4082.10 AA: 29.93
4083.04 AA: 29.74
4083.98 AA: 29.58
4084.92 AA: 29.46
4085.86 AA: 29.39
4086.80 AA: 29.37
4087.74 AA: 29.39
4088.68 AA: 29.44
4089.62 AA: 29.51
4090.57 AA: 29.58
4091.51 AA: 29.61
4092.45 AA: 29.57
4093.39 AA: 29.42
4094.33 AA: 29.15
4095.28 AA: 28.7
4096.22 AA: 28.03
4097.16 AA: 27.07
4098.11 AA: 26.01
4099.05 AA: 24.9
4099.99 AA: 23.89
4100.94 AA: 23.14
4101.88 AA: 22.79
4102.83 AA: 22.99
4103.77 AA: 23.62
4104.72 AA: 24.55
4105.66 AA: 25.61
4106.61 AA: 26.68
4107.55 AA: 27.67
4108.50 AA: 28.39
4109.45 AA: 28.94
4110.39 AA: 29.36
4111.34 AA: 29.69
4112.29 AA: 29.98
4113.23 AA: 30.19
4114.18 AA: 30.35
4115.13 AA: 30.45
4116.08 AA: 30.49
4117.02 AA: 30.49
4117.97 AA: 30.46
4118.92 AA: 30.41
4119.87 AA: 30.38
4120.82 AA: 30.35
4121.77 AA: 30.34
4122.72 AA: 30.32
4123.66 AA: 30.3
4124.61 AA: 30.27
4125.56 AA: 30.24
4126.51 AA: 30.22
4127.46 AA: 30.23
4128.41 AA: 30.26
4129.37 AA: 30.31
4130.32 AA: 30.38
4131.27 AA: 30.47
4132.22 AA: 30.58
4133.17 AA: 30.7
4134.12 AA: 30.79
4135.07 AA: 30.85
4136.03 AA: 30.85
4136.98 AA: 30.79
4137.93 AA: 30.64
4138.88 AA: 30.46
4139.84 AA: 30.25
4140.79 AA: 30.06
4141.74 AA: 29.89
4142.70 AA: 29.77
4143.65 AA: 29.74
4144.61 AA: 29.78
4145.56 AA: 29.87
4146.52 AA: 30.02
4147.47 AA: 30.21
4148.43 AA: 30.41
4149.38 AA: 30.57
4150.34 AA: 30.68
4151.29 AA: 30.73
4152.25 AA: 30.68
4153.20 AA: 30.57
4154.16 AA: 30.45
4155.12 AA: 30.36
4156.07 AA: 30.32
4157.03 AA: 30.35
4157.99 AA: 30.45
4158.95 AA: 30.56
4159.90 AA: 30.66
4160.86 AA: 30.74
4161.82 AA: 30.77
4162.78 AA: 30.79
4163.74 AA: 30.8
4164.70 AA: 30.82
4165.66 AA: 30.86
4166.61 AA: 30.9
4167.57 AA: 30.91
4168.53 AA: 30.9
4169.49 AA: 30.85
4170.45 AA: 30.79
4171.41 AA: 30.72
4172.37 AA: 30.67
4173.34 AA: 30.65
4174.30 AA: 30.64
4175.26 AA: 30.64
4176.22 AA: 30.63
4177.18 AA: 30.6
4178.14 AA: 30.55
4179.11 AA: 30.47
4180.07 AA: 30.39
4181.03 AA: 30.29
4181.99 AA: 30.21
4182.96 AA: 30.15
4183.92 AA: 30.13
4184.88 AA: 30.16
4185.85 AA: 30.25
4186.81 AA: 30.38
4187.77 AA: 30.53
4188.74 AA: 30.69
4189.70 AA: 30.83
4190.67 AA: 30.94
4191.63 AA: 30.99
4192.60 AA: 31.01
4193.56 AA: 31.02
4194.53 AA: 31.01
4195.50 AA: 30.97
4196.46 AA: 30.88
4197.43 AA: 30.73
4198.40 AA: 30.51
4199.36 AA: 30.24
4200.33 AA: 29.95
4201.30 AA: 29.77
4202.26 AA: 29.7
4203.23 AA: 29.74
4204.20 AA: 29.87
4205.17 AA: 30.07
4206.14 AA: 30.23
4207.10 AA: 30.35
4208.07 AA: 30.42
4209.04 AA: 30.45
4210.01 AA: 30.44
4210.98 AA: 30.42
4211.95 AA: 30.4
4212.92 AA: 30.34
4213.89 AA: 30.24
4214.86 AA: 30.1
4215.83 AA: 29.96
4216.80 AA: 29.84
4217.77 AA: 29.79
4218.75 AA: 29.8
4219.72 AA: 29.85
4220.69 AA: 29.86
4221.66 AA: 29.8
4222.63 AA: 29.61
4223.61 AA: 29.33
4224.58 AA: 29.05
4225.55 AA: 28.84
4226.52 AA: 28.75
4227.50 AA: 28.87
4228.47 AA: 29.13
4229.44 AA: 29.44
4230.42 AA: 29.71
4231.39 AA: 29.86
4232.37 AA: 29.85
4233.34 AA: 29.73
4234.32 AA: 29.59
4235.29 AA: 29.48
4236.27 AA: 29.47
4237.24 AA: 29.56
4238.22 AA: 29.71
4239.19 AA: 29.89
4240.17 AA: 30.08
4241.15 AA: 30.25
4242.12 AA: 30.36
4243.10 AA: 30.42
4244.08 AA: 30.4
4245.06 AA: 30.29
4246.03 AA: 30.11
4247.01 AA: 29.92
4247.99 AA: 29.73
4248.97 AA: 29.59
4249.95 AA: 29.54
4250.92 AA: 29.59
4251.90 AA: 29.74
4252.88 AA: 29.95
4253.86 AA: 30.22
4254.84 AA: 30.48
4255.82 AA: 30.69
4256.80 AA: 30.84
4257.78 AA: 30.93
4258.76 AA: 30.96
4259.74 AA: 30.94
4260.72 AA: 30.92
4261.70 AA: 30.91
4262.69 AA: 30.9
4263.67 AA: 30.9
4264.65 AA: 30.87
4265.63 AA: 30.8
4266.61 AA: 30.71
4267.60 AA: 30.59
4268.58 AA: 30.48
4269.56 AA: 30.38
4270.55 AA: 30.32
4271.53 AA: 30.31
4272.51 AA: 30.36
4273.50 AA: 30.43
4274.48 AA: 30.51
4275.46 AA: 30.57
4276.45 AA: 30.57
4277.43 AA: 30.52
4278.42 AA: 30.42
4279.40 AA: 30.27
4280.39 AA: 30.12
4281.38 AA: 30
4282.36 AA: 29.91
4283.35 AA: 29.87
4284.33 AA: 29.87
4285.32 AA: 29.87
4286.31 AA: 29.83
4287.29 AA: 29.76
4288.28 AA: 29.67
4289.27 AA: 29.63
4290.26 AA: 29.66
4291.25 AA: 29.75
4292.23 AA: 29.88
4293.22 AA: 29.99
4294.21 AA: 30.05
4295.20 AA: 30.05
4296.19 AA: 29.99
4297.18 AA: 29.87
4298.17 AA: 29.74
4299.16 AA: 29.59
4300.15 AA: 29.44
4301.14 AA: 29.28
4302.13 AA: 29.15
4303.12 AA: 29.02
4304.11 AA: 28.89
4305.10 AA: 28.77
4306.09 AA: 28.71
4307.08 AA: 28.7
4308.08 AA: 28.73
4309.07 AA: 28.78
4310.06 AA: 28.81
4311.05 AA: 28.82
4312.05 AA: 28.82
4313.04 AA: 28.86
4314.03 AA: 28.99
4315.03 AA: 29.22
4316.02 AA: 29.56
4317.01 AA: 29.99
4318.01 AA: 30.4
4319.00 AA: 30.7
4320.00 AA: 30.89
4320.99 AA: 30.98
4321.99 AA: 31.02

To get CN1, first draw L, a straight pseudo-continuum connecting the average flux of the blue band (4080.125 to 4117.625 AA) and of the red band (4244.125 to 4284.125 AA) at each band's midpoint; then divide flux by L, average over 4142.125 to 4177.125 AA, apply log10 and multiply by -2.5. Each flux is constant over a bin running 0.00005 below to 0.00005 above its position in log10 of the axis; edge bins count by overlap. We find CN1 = -0.06 mag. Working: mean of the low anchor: 28.2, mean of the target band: 30.5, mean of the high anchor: 30.4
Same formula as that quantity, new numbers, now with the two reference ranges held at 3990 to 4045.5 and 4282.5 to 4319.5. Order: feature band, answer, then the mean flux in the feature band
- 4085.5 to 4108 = 0.12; 27.1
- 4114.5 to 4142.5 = -0.01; 30.4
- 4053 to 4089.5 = 0.01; 30.2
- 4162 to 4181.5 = -0.02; 30.7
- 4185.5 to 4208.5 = -0.02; 30.5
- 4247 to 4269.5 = -0.03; 30.5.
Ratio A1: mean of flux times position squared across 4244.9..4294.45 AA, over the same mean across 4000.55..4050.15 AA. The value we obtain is 1.12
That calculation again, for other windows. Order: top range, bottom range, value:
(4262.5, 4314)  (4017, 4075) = 1.10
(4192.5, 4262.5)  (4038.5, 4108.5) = 1.11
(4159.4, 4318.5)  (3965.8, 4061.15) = 1.15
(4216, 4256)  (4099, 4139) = 1.09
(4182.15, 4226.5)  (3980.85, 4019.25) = 1.09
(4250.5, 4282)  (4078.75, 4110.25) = 1.19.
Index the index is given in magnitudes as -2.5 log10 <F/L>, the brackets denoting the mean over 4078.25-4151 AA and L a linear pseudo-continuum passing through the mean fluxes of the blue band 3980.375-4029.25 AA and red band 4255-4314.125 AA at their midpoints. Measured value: 0.04 mag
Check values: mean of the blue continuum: 30.5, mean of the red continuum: 30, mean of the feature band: 29.2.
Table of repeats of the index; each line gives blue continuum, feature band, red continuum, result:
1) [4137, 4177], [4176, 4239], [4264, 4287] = 0.01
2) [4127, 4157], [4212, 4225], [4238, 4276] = 0.02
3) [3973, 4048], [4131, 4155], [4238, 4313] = -0.01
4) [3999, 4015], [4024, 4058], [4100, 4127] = -0.03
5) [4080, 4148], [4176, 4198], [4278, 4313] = -0.05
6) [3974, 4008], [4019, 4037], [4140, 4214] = -0.03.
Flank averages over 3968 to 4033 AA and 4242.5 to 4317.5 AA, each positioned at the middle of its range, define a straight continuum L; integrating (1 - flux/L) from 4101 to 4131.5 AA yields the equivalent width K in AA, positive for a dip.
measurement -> 0.5 AA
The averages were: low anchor 29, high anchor 29.9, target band 28.9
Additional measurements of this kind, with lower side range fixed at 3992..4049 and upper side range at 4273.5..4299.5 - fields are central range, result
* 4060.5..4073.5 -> 0.25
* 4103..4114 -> 1.00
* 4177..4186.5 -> -0.02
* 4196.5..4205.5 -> 0.03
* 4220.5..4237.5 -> 0.40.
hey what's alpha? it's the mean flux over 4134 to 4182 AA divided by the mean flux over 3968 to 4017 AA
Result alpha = 1.07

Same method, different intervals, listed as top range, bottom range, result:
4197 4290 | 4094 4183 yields 1.01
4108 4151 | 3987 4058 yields 0.99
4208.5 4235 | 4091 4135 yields 1.04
